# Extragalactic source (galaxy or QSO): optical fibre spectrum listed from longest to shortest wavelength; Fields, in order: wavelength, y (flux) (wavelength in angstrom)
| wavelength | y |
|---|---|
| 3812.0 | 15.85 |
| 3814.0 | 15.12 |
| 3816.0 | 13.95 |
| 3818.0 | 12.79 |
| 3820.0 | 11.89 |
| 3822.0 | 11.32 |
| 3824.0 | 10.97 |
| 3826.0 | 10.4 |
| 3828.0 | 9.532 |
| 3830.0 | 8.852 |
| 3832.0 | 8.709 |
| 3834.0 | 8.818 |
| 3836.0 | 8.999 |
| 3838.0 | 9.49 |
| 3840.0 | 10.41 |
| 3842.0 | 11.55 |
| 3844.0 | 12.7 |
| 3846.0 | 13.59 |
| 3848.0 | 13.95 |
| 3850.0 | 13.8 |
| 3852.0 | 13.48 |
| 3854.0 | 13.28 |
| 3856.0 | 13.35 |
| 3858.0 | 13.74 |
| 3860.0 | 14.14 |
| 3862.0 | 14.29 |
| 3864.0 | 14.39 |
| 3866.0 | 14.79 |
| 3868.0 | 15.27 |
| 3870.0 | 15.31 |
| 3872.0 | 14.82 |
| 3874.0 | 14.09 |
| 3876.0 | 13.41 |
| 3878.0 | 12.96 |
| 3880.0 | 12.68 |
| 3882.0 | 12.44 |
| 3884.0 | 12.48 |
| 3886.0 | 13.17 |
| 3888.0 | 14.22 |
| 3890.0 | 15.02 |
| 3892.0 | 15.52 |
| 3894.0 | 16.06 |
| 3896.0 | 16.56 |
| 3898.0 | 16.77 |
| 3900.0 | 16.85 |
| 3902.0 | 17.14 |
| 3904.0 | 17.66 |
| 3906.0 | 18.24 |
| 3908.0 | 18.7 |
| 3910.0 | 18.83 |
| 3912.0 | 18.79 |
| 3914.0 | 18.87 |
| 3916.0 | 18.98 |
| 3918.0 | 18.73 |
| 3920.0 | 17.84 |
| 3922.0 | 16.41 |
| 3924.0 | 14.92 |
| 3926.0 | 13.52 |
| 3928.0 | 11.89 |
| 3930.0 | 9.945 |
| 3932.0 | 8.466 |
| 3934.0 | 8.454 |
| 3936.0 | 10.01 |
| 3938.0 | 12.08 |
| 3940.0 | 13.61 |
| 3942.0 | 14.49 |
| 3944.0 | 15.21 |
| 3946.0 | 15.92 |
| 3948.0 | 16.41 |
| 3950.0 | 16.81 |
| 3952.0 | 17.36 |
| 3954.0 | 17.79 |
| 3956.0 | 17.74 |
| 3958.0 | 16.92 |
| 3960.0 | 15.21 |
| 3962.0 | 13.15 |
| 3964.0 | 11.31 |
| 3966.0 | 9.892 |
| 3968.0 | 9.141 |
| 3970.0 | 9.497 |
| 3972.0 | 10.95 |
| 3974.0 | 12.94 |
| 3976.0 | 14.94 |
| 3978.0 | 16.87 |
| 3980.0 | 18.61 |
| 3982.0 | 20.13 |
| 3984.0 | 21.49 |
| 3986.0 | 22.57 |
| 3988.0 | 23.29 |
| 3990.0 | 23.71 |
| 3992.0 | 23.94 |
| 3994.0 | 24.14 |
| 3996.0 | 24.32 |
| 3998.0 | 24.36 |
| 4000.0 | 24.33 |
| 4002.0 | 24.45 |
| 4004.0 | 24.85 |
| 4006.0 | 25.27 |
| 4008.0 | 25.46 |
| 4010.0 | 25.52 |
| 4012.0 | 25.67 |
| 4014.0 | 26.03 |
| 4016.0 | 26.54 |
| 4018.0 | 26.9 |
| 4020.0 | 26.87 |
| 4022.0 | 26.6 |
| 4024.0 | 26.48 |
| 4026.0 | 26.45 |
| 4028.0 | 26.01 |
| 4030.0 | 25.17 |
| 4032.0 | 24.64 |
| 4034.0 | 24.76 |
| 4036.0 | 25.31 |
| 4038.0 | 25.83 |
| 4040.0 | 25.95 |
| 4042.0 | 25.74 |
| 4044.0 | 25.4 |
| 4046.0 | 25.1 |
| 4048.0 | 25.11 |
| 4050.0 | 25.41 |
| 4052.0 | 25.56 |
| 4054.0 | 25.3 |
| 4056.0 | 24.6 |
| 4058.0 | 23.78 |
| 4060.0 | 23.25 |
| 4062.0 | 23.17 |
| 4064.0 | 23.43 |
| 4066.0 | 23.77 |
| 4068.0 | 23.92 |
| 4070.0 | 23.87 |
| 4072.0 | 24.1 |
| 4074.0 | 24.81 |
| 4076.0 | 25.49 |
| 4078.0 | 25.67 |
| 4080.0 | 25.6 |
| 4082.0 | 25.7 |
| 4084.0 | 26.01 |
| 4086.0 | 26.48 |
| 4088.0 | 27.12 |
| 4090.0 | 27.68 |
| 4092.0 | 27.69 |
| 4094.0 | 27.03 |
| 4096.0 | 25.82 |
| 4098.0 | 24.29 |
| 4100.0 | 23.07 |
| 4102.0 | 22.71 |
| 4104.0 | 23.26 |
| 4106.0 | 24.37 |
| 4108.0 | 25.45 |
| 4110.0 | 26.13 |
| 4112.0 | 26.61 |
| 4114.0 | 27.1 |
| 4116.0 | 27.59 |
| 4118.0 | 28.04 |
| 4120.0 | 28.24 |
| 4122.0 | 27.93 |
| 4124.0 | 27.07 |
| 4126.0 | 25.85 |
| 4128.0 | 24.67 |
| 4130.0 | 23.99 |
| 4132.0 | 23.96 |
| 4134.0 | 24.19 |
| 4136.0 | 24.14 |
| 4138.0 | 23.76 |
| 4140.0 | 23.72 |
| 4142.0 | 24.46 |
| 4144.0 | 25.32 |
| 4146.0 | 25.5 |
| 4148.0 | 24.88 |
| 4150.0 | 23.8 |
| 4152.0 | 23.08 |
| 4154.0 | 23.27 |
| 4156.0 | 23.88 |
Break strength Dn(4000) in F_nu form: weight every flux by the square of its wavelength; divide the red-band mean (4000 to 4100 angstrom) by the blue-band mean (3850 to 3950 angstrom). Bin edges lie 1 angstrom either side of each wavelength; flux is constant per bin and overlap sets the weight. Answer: 1.85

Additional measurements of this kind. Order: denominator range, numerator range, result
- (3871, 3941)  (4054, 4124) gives 1.88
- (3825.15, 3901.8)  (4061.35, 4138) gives 2.16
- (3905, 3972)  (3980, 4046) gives 1.76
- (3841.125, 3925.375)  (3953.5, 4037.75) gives 1.48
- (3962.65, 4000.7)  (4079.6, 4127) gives 1.53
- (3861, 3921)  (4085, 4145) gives 1.81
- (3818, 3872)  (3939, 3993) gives 1.41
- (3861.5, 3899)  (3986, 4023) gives 1.85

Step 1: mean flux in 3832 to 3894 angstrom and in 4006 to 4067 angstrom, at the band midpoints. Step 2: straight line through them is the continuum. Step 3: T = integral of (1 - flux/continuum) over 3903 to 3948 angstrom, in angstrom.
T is 5.9 angstrom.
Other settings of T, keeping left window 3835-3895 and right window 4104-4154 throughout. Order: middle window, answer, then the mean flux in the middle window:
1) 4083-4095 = -1.8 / 27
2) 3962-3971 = 3.8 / 10.3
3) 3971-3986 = 1.3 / 17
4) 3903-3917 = -2.8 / 18.6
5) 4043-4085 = -4.4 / 24.7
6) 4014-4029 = -4.4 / 26.5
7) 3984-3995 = -2.5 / 23.3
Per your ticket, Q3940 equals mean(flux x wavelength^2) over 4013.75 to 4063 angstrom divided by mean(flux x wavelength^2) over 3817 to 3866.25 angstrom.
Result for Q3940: 2.35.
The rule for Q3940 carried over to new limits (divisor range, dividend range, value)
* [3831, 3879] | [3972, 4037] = 1.97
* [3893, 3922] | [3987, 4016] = 1.46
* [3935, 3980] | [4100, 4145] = 1.95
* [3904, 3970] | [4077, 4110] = 1.86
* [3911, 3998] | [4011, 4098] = 1.66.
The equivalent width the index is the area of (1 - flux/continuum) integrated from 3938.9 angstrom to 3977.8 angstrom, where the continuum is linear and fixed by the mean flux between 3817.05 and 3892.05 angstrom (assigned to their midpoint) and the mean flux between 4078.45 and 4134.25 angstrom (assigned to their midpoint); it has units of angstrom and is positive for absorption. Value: 8.2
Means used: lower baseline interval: 12.6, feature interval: 14.2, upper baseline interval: 25.9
